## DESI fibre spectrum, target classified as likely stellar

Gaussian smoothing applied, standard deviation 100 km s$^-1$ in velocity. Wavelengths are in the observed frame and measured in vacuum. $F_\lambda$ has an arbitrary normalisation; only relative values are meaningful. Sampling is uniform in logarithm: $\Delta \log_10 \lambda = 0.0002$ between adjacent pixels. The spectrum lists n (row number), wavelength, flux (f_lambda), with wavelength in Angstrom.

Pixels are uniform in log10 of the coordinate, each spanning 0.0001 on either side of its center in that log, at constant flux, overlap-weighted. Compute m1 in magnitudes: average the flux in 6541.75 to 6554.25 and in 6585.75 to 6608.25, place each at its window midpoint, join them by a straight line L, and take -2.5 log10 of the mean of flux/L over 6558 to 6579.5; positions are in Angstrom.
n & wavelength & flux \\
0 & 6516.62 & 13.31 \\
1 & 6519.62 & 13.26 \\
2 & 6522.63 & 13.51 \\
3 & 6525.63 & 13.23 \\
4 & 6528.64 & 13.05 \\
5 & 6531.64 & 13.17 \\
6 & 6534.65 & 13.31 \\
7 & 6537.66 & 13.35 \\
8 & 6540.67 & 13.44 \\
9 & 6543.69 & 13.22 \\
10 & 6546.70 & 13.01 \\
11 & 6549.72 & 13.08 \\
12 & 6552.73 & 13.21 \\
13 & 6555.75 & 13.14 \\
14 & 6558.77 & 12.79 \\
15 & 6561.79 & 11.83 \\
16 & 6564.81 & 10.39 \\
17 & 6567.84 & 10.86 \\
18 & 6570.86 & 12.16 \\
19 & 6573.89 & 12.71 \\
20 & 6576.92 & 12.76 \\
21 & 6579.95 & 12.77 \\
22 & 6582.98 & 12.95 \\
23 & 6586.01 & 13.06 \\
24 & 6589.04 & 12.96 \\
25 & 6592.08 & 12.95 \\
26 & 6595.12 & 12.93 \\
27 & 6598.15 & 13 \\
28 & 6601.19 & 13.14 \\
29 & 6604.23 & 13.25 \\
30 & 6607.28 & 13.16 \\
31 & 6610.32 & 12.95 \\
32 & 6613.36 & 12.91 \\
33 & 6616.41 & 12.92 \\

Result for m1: 0.101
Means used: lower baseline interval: 13.1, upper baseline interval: 13.1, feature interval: 11.9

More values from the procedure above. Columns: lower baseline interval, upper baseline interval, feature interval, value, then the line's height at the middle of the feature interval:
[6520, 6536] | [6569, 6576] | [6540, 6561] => -0.02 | 12.8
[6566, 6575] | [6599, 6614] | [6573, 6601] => -0.04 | 12.4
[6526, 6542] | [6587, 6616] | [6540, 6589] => 0.05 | 13.2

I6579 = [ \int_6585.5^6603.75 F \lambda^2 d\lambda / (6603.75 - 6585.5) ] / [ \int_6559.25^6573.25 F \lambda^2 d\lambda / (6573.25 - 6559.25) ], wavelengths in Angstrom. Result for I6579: 1.14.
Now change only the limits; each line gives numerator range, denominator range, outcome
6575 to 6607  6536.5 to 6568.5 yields 1.04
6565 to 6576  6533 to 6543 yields 0.89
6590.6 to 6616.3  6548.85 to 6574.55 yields 1.08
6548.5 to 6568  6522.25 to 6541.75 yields 0.93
